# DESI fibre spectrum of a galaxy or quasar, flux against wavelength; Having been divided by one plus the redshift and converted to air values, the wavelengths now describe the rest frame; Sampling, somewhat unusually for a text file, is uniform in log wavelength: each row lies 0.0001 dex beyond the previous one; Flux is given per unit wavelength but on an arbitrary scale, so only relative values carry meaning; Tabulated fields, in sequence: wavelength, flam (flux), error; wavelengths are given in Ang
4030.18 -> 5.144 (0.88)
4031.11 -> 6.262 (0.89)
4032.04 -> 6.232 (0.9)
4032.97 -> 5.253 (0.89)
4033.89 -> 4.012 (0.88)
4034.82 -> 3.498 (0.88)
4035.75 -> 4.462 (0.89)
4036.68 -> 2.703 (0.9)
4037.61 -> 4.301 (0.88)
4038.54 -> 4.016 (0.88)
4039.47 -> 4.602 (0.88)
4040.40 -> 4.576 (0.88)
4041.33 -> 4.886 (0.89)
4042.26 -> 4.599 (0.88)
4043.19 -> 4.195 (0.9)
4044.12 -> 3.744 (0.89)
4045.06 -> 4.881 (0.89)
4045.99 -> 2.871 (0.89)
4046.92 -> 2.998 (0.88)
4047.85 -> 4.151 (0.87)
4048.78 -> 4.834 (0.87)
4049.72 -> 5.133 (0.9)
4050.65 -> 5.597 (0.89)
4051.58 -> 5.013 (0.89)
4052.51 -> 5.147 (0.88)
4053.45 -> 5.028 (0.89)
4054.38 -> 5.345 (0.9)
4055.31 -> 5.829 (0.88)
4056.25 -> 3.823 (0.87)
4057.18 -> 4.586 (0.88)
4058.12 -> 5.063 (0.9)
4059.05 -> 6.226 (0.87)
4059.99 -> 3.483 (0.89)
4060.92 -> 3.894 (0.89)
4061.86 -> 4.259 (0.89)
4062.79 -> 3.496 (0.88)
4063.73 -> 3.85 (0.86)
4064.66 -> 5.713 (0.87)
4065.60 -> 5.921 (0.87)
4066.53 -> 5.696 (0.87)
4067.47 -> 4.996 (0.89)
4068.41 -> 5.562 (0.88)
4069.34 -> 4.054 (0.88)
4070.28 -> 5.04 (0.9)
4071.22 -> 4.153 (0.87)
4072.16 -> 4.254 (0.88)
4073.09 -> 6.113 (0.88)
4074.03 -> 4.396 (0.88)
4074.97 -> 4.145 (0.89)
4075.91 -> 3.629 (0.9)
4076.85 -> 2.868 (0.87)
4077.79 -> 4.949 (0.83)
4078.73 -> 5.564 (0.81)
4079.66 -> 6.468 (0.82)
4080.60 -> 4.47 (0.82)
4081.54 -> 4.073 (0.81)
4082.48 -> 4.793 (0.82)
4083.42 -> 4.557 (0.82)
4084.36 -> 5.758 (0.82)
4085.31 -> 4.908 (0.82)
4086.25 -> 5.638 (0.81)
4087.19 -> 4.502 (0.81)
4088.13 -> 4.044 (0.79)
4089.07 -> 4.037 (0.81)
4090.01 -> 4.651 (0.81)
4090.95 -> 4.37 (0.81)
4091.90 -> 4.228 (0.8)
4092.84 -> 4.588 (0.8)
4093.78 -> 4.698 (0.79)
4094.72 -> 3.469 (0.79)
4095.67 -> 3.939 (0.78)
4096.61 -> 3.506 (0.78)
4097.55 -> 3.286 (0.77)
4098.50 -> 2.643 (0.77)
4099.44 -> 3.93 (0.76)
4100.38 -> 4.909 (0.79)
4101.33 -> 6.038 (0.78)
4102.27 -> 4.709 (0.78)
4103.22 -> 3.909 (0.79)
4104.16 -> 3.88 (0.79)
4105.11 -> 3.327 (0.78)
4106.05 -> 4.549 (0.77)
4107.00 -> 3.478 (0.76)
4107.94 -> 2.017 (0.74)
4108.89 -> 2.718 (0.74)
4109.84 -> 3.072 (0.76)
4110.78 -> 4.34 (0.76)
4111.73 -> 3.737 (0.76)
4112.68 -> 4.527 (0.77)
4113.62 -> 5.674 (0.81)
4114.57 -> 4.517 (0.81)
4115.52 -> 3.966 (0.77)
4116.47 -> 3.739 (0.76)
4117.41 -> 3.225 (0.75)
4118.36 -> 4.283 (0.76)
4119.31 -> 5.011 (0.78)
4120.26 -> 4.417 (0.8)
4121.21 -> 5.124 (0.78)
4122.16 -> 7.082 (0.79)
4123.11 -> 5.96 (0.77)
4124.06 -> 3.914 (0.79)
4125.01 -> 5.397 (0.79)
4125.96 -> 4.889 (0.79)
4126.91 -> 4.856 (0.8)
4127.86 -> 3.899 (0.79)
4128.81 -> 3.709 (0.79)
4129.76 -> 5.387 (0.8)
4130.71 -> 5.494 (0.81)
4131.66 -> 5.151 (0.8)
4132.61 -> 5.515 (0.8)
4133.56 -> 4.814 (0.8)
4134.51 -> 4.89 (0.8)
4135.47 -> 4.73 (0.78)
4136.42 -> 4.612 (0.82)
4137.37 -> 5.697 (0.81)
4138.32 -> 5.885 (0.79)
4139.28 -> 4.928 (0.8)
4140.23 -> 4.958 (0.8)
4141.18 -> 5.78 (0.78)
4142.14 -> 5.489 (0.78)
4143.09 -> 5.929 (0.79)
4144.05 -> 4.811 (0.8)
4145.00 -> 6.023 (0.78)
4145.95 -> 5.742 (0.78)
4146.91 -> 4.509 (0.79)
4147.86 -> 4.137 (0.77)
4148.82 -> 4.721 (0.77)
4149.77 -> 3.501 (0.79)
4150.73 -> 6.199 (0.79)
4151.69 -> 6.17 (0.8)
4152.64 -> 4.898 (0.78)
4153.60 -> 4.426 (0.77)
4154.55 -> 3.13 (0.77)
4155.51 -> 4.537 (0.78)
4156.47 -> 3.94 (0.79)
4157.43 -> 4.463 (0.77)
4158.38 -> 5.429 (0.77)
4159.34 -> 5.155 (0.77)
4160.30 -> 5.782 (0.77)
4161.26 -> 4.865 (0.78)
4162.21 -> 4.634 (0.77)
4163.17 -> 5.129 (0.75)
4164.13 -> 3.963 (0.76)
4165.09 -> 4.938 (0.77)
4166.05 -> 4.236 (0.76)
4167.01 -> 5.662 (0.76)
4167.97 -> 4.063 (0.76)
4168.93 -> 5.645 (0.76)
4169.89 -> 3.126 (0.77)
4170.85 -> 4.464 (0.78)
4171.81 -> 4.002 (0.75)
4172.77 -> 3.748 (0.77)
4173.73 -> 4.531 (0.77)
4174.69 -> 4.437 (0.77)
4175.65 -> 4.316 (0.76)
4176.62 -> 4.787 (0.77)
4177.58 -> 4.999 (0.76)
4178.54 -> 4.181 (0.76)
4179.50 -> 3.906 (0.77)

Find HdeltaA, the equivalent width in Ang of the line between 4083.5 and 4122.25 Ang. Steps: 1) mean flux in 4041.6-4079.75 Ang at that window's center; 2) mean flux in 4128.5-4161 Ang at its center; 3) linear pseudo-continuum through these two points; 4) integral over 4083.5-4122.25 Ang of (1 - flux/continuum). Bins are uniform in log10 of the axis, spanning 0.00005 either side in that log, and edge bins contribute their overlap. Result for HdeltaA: 4.9 Ang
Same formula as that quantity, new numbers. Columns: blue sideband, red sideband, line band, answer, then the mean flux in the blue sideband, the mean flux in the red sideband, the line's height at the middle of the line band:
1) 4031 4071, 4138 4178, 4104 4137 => 2.0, 4.63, 4.81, 4.74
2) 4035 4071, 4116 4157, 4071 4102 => 1.6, 4.58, 4.92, 4.72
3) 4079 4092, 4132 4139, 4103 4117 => 3.2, 4.78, 5.15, 4.96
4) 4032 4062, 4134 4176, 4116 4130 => 0.0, 4.5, 4.82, 4.73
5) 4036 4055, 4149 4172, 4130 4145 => -2.0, 4.44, 4.69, 4.64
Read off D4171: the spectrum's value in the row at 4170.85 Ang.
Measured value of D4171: 4.464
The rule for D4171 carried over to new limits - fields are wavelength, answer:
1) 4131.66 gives 5.151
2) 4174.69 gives 4.437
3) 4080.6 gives 4.47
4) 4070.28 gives 5.04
